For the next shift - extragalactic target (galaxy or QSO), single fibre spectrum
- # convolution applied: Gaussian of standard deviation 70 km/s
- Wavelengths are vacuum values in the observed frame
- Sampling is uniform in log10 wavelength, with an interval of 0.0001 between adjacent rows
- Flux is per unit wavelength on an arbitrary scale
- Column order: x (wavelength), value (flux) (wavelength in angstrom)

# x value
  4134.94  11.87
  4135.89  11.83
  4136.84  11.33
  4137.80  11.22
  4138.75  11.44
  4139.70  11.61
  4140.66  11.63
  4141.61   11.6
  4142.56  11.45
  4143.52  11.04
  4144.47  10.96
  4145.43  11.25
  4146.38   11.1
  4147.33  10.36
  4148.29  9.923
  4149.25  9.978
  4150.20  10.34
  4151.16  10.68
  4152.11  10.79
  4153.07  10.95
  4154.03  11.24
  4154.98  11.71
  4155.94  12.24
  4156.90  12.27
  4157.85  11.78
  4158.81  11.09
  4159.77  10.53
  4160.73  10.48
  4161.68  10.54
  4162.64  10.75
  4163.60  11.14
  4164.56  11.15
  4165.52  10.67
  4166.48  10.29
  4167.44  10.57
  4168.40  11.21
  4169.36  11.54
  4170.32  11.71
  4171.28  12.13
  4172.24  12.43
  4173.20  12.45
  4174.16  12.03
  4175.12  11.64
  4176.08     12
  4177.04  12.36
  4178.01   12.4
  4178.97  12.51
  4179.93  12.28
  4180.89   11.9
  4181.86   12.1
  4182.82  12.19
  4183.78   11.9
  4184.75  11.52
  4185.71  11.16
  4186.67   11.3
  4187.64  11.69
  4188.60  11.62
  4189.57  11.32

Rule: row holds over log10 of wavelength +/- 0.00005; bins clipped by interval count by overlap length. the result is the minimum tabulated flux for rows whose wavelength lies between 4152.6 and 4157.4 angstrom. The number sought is 10.95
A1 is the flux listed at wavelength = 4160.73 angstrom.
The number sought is 10.48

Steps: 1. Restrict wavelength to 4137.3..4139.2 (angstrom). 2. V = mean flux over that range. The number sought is 11.3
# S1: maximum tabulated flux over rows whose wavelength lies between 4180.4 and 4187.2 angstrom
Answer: 12.19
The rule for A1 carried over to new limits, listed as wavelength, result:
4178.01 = 12.4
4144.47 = 10.96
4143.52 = 11.04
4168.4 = 11.21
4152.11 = 10.79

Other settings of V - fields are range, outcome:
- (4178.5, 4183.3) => 12.2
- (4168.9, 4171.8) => 11.8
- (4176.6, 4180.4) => 12.4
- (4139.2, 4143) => 11.6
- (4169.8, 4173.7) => 12.2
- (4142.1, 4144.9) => 11.1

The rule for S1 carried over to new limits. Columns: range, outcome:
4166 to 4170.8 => 11.71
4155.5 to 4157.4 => 12.27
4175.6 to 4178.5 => 12.4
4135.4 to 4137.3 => 11.83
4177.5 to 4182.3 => 12.51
